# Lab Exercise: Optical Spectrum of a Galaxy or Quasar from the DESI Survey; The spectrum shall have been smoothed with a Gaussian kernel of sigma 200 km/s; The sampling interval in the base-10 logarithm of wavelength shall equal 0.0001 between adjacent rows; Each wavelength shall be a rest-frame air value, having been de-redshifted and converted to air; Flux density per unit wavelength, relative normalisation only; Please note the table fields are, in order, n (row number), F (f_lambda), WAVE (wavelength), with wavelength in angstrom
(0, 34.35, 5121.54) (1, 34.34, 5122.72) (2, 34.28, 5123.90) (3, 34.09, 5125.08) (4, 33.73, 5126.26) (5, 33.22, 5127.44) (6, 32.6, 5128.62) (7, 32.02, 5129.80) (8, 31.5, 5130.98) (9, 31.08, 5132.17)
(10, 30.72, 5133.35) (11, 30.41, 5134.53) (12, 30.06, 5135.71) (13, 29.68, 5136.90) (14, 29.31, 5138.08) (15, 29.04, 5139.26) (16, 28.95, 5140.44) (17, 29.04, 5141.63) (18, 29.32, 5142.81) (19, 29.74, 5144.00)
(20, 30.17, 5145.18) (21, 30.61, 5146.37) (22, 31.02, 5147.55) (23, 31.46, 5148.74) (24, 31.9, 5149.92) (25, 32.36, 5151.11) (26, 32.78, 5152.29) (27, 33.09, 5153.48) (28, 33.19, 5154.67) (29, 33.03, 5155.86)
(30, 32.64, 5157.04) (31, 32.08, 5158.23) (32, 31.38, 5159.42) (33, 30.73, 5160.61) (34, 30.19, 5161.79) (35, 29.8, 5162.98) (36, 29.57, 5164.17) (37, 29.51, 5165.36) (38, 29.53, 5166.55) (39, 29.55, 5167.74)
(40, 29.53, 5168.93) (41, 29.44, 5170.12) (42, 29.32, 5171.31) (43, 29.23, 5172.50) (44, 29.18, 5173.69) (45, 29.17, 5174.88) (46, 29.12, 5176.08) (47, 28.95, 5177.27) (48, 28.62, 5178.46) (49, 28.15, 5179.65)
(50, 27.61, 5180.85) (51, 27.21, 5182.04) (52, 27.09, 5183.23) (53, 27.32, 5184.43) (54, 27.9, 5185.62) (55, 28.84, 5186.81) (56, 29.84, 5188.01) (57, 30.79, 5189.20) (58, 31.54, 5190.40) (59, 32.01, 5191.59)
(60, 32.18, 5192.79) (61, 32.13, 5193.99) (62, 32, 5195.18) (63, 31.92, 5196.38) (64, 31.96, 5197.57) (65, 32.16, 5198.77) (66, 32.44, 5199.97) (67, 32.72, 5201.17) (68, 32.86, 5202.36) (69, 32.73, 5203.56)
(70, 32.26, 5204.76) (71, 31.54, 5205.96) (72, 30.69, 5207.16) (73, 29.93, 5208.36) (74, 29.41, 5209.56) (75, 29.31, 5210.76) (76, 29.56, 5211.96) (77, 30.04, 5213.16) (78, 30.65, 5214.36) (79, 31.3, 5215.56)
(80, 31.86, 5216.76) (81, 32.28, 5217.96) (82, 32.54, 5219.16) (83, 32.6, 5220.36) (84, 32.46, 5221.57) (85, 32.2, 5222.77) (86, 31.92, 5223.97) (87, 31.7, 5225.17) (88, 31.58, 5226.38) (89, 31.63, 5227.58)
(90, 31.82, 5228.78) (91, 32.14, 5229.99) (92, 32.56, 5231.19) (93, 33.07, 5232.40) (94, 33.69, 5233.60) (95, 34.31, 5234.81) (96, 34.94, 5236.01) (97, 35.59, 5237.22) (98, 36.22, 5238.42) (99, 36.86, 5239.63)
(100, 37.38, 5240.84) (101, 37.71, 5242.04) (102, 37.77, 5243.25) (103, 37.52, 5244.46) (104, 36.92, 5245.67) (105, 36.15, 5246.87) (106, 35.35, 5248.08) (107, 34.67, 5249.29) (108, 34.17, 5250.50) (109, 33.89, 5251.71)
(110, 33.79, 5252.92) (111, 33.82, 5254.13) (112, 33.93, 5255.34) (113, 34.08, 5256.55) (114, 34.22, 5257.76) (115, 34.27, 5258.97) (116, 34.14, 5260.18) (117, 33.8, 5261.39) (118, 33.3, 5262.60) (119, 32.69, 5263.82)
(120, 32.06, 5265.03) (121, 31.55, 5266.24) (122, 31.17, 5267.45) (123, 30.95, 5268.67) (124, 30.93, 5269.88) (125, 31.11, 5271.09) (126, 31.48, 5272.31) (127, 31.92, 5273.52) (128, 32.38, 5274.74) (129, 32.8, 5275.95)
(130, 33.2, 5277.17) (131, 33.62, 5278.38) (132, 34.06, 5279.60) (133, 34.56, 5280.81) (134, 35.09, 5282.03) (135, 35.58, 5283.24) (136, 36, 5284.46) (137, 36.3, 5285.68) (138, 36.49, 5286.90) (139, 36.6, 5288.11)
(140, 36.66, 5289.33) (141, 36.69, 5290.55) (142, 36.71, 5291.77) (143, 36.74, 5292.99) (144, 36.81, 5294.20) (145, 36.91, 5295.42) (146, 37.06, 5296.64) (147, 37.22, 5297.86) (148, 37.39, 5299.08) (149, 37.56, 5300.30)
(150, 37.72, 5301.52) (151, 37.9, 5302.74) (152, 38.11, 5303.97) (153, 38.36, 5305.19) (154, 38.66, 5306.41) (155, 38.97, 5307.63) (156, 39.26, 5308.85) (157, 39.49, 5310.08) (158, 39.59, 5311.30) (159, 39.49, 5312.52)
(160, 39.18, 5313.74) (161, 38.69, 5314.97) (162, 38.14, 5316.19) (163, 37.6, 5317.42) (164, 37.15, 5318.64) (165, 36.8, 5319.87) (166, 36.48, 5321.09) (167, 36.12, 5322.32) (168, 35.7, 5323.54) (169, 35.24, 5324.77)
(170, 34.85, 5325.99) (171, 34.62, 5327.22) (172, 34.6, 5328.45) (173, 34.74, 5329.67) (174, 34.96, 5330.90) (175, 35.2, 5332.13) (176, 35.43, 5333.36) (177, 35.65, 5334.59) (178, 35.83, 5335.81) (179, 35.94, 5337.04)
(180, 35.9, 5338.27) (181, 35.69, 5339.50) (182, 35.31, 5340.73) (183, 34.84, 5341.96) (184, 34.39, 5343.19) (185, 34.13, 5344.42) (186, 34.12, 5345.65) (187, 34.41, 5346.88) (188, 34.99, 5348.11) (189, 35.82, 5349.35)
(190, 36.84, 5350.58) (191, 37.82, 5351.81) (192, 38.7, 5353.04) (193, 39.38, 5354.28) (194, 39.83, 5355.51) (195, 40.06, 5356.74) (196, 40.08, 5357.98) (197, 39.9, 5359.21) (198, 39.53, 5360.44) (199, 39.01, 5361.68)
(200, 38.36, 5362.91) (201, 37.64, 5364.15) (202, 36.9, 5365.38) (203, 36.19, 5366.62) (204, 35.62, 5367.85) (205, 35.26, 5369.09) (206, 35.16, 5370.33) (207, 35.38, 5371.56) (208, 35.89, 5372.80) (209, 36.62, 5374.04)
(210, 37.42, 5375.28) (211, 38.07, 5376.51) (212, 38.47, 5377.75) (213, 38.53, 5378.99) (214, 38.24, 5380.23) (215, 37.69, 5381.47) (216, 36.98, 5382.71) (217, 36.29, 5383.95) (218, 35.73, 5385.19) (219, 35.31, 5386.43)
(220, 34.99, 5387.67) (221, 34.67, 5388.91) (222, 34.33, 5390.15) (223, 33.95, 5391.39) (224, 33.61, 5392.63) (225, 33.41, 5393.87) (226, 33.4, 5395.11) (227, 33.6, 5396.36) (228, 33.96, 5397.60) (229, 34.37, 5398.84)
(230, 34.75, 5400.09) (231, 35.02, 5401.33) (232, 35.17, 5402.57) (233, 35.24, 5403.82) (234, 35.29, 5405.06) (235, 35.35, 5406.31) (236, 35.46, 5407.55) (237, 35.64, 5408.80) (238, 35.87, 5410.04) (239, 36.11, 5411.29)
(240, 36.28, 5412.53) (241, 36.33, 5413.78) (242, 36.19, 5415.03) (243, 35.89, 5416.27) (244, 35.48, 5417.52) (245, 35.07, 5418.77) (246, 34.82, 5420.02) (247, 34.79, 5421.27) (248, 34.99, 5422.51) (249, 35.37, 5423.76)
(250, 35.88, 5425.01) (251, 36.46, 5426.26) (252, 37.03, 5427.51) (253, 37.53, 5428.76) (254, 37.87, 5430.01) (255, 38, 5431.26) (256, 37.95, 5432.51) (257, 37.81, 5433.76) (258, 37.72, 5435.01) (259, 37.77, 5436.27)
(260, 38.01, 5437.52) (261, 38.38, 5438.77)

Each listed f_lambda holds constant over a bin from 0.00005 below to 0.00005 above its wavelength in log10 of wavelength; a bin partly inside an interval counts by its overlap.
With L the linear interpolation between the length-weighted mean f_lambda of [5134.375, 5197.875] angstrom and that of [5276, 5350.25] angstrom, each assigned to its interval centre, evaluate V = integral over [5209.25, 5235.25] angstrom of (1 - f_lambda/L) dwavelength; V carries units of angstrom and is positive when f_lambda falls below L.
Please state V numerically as 0.6 angstrom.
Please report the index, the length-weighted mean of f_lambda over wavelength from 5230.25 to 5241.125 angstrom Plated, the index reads 34.8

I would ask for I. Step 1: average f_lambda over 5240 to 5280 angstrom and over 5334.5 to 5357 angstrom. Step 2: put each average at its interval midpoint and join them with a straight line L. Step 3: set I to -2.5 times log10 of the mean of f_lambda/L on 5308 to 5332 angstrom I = -0.04 mag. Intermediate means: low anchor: 33.9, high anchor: 36.3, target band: 37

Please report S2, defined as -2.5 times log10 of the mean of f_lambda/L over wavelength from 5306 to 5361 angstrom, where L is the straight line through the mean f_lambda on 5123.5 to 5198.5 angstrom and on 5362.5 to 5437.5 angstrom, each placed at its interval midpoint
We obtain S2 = -0.07 mag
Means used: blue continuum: 30.5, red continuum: 36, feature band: 36.9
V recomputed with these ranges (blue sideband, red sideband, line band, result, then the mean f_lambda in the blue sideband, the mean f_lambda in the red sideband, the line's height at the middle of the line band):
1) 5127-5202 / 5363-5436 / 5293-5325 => -3.72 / 30.5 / 35.9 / 33.8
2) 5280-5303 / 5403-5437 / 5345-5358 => -0.32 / 36.6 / 36.2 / 36.4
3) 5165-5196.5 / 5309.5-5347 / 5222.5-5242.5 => -1.25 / 29.5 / 36.2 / 31.8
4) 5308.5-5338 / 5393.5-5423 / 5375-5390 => -0.50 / 36.7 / 35.1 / 35.6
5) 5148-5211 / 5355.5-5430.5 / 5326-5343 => -0.30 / 30.6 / 36.2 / 34.6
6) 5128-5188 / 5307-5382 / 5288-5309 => -1.35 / 30.1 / 36.9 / 35.2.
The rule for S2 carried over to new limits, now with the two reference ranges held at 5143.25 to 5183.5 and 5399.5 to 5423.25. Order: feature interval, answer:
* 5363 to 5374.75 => -0.05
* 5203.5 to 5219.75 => 0.01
